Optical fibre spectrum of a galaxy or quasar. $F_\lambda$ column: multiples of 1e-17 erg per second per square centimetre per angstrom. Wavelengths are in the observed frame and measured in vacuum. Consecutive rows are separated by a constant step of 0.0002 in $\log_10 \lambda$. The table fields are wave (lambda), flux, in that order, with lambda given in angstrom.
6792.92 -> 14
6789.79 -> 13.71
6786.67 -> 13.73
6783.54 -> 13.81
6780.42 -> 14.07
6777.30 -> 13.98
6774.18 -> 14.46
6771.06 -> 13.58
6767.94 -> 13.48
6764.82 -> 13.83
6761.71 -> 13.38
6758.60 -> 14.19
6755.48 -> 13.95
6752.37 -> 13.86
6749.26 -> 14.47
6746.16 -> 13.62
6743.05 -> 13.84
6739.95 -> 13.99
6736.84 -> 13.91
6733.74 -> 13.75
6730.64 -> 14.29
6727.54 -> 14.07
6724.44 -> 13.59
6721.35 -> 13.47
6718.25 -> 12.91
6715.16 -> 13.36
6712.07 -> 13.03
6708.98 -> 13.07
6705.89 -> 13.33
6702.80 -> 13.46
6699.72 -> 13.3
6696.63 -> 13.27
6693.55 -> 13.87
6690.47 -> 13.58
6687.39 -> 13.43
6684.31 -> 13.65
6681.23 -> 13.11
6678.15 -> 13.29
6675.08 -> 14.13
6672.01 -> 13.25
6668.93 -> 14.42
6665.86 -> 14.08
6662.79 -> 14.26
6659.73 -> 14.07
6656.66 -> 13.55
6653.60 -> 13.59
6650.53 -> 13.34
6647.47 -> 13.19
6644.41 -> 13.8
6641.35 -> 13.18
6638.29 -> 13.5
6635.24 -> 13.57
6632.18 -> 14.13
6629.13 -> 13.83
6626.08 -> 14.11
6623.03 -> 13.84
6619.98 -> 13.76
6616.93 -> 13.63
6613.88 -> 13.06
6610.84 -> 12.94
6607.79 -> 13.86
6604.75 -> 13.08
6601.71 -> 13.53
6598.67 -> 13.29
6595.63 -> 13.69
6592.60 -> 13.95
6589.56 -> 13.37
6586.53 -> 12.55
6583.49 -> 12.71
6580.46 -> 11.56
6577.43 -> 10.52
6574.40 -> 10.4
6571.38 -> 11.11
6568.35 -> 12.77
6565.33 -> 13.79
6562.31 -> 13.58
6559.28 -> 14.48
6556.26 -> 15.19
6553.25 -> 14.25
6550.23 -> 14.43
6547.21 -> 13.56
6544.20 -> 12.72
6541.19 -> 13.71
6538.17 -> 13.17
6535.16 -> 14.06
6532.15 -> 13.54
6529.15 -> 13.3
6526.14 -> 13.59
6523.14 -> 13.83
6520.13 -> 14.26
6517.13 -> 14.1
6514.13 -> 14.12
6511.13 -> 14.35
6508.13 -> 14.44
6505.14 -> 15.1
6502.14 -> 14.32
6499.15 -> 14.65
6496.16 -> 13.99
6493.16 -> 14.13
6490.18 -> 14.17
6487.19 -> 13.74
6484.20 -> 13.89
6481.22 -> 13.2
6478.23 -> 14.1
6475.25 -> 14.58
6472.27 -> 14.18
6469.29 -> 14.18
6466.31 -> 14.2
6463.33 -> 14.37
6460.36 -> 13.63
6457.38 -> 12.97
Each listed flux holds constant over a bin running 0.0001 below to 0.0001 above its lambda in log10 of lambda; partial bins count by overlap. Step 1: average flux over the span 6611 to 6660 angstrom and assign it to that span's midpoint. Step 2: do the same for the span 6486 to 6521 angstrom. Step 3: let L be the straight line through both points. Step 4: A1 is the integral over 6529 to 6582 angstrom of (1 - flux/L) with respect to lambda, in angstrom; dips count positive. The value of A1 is 3.44 angstrom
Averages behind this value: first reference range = 14.3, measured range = 13.1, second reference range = 13.6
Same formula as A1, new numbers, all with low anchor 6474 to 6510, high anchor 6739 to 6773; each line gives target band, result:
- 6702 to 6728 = 1.05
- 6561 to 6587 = 3.70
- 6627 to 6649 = 0.60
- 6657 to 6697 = 0.61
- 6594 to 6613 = 0.88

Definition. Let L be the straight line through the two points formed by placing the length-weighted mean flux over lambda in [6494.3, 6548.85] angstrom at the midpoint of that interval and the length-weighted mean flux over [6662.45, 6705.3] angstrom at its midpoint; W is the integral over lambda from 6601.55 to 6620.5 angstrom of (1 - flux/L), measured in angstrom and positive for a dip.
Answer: 0.53 angstrom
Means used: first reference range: 13.9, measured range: 13.4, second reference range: 13.6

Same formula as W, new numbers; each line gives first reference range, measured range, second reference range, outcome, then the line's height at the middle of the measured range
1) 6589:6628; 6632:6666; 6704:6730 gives -0.4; 13.5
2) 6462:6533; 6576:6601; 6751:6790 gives 2.3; 14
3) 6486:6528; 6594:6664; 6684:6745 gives 1.1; 13.8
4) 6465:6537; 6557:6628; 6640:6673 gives 4.1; 13.9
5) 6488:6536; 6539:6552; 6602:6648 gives 0.3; 14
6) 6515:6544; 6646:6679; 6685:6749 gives -0.3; 13.6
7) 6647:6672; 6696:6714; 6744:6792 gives 0.8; 13.8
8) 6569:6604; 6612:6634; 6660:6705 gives -1.4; 12.9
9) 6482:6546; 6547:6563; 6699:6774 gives -0.5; 13.9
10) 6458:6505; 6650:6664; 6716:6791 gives 0.1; 13.9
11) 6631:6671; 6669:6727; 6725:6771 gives 1.6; 13.8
